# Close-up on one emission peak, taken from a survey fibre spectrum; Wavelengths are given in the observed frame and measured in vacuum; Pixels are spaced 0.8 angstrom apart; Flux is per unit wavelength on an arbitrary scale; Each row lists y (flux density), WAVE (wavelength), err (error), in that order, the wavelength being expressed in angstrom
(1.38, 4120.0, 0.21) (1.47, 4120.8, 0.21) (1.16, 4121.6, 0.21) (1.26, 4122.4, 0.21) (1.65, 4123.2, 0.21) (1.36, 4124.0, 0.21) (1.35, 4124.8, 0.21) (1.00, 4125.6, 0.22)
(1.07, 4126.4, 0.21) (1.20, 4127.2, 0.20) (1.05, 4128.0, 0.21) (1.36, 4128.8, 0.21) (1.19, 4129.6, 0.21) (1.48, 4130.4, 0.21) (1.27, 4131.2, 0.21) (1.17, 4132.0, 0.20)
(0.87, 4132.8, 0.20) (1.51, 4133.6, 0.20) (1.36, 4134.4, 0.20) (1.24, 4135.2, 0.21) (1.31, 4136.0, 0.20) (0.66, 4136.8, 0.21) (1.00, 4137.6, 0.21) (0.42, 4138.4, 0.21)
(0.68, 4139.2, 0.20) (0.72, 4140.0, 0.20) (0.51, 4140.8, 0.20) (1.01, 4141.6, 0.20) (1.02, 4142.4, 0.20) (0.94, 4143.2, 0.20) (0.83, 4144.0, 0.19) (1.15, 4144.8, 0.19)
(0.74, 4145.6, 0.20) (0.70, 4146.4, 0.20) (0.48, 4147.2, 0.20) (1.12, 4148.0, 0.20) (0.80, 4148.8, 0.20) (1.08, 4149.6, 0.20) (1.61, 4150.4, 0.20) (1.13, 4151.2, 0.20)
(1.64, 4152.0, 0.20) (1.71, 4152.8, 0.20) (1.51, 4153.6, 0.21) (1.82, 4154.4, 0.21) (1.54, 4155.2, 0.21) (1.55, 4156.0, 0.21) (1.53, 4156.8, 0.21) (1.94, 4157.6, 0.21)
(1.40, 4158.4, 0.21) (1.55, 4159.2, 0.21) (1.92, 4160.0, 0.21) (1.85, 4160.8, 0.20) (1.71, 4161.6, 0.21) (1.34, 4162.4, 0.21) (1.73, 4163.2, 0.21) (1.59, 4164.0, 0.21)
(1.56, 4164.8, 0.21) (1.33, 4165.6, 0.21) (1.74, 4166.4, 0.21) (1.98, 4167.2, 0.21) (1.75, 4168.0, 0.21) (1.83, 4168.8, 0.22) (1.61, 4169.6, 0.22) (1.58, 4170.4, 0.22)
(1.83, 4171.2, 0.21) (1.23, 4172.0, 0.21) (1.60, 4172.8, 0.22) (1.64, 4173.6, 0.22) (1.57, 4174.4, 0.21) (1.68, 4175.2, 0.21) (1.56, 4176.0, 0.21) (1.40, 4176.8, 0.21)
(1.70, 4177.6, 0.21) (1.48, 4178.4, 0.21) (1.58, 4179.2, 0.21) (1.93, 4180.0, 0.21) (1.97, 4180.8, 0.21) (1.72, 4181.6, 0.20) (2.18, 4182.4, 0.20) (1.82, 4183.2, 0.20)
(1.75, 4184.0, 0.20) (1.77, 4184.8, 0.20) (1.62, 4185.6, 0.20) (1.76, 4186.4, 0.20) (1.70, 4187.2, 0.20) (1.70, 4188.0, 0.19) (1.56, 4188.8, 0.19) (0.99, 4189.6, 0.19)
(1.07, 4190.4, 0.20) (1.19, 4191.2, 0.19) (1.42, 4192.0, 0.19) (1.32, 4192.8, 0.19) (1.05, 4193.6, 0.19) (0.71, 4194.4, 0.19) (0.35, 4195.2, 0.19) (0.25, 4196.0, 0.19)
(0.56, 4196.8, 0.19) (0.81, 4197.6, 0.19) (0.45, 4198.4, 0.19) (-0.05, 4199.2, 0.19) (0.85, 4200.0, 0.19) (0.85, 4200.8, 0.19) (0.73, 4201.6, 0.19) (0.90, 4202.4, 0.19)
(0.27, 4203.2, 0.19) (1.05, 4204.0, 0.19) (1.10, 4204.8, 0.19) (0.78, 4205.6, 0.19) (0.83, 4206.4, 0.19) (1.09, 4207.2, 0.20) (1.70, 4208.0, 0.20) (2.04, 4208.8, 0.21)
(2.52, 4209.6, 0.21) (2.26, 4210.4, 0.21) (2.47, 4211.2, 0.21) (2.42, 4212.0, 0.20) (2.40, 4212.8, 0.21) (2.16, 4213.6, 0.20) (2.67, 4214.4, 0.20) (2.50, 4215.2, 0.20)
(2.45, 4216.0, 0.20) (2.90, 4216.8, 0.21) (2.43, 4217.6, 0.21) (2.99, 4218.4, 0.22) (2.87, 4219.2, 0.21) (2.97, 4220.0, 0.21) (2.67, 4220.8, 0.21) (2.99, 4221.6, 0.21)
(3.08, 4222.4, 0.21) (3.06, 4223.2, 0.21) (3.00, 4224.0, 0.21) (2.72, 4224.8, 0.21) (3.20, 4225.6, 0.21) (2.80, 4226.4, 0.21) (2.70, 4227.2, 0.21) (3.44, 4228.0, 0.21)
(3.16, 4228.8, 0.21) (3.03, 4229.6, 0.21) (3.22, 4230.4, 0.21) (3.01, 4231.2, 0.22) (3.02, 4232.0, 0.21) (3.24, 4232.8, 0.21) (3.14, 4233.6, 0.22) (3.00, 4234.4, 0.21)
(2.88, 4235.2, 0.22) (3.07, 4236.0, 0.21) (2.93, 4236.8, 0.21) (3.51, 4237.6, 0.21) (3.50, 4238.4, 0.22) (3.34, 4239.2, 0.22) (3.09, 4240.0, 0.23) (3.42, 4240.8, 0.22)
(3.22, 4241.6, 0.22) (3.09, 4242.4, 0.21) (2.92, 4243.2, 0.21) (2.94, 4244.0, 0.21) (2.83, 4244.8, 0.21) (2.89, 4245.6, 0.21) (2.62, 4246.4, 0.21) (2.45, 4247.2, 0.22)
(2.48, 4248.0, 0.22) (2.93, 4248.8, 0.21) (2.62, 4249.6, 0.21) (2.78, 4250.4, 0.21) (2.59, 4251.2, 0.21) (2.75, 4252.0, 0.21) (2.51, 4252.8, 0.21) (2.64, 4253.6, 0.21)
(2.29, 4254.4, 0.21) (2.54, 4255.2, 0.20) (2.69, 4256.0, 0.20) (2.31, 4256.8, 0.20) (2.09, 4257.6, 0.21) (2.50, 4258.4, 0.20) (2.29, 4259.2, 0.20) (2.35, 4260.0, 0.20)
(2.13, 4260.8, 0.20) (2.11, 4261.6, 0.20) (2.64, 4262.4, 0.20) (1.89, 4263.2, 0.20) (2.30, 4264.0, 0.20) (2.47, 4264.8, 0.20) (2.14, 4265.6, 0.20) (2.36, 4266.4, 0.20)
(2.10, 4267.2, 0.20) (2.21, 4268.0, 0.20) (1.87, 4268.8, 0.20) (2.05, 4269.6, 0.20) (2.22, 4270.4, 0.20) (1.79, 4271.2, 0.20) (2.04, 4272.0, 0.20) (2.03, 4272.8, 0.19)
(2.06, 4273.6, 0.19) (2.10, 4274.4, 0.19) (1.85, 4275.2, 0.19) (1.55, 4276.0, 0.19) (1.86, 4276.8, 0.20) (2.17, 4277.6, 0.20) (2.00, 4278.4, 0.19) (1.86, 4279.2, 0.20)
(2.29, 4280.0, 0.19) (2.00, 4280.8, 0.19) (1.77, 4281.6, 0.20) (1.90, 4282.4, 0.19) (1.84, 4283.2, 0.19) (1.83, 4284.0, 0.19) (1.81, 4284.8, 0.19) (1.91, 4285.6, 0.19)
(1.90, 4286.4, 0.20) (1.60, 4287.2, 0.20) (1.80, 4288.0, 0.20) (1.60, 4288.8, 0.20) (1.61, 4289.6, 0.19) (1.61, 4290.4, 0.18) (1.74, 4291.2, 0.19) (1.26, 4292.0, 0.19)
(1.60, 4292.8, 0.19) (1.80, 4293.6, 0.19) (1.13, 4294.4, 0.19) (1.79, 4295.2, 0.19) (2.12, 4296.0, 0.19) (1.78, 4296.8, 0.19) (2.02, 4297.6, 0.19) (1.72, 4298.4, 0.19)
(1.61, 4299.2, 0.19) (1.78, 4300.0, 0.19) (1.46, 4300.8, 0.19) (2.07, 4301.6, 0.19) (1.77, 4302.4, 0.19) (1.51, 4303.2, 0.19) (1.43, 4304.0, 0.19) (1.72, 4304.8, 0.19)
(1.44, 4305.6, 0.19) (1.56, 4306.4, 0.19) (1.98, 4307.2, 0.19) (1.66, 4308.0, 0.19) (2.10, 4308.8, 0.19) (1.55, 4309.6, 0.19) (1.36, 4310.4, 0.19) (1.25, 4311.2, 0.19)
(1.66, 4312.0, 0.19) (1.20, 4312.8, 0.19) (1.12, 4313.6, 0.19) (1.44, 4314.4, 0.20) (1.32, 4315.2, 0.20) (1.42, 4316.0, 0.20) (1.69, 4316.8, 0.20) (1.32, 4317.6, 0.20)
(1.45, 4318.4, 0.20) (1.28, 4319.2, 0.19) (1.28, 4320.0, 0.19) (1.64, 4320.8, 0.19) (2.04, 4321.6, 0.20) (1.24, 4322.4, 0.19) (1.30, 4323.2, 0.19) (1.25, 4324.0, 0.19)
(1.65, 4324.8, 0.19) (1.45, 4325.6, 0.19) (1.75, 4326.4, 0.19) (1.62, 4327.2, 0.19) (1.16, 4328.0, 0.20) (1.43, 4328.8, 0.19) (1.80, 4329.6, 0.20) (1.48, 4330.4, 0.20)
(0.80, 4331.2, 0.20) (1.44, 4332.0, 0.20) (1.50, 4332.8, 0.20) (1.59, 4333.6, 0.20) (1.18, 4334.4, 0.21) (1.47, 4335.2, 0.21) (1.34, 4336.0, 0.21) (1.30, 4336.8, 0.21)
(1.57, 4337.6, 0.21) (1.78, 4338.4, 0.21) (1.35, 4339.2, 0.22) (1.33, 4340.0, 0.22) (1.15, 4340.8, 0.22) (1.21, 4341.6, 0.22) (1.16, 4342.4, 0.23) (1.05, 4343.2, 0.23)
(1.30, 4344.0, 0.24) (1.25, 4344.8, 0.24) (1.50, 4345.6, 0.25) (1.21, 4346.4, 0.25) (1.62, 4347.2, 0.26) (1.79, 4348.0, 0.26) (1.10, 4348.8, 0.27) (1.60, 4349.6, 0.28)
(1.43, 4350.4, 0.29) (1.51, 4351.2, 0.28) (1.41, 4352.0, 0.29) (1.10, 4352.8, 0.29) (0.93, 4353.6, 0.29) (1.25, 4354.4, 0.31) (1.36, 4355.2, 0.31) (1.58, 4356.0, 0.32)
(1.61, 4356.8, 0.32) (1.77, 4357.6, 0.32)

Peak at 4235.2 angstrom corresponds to C IV 1549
